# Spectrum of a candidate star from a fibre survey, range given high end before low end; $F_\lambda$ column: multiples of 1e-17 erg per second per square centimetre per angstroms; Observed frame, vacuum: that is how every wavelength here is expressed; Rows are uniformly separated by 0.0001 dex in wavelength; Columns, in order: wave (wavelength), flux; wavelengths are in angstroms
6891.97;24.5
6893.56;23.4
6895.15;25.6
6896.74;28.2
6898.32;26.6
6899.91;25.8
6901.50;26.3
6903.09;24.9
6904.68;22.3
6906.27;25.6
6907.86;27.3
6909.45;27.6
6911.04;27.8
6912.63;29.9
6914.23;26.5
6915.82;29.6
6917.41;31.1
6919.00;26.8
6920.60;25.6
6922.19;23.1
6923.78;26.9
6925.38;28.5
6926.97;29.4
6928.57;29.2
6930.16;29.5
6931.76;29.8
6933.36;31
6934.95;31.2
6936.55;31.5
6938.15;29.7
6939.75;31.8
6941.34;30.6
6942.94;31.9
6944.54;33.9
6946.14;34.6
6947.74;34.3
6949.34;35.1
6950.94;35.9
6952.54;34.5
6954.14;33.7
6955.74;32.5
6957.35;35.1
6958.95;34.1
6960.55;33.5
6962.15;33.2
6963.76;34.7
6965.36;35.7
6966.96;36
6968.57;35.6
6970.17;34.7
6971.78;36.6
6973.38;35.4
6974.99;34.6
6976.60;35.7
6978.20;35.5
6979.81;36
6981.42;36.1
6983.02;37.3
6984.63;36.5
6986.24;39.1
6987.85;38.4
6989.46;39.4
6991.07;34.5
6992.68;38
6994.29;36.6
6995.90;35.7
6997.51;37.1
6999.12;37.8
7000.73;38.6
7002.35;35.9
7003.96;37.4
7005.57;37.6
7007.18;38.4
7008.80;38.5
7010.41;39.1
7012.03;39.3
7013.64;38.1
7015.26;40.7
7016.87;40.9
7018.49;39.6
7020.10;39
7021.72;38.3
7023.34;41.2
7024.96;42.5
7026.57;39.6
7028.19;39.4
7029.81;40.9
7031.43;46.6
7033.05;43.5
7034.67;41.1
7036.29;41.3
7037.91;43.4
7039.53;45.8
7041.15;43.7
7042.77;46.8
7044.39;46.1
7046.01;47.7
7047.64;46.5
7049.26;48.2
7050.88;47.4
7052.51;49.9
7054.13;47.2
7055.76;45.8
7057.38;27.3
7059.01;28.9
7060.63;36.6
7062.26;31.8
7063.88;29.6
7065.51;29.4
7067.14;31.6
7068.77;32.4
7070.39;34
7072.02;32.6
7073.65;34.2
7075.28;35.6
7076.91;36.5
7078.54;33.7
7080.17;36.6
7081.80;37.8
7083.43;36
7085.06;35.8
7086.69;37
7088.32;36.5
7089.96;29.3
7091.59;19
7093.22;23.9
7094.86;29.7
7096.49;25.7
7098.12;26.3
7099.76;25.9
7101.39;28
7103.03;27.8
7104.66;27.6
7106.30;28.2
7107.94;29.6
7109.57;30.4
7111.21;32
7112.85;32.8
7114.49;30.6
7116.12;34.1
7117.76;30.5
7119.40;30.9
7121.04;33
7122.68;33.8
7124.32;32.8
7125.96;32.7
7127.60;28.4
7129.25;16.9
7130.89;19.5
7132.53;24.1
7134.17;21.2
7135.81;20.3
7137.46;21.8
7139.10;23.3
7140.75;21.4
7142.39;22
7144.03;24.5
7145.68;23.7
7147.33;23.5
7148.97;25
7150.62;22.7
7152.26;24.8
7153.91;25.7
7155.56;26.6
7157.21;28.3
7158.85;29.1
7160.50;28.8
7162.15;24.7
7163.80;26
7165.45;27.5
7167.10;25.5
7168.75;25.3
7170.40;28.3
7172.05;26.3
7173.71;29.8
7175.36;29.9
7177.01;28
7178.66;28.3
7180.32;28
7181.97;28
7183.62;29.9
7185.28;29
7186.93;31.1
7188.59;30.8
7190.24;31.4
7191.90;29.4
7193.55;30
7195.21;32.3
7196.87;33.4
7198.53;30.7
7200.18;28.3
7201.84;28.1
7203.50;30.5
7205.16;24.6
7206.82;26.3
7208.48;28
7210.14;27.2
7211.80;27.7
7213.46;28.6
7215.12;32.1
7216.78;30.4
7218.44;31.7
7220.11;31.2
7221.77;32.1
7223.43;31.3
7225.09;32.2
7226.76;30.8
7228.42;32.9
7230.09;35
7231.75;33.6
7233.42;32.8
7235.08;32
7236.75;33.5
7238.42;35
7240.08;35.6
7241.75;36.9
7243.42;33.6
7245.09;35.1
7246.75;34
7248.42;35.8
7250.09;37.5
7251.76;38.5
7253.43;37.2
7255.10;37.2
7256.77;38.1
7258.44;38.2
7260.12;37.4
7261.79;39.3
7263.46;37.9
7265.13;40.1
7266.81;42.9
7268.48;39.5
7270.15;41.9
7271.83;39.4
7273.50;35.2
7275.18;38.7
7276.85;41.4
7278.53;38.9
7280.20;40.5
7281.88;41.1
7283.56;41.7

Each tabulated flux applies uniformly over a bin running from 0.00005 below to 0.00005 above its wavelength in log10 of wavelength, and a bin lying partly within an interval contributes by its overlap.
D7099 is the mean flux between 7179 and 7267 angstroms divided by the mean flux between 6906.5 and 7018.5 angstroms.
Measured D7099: 0.96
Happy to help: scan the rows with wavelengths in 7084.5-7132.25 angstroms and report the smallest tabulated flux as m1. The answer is 16.9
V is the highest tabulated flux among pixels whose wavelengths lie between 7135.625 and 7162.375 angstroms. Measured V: 29.1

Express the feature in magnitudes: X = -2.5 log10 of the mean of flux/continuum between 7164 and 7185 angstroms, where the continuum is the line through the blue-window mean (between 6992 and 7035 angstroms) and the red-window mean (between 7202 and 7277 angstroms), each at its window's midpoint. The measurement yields 0.271 mag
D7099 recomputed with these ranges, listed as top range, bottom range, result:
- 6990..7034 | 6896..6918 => 1.44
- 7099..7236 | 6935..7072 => 0.75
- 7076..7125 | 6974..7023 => 0.82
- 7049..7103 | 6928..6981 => 1.00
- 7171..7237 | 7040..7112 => 0.87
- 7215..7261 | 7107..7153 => 1.29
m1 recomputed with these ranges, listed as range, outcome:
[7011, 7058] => 27.3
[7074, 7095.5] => 19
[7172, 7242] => 24.6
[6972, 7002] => 34.5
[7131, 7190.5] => 20.3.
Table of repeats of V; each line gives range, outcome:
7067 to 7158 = 37.8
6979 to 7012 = 39.4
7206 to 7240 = 35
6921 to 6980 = 36.6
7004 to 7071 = 49.9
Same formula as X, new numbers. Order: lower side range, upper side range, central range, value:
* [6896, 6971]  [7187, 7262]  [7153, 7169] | 0.197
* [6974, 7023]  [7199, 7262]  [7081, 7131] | 0.185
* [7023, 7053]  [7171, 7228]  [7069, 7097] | 0.227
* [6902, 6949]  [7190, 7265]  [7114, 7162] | 0.210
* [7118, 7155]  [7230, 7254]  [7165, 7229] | 0.051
